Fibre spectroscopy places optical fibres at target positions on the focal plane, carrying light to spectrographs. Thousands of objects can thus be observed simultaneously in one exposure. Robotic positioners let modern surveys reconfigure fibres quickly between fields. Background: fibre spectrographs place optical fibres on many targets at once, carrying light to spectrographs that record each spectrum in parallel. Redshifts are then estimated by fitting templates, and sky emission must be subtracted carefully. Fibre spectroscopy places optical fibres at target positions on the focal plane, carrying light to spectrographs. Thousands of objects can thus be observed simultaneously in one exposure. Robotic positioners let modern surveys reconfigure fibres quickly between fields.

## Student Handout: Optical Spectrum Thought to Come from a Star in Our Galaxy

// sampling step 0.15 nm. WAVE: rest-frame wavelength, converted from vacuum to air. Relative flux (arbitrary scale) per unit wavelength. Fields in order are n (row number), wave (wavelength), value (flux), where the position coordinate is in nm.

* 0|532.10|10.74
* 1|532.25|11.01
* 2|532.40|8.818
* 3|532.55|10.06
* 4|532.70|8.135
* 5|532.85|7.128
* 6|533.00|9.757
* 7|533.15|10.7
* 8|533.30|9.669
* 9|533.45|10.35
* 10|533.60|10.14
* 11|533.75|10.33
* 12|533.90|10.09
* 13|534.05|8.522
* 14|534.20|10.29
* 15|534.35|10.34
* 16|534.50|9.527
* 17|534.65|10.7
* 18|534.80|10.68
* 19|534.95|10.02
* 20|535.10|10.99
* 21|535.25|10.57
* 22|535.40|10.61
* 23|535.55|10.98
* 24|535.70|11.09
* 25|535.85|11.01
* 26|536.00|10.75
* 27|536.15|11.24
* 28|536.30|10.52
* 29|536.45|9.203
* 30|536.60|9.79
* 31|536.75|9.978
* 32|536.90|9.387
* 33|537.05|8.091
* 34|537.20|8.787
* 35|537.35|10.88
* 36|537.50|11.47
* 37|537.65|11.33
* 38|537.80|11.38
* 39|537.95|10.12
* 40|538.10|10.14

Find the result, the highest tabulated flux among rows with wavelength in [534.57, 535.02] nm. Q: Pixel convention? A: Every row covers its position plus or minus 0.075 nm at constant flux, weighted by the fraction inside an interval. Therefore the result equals 10.7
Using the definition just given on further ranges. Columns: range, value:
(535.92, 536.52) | 11.24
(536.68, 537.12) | 9.978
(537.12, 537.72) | 11.47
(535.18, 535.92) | 11.09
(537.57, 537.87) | 11.38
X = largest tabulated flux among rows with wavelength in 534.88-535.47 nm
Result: 10.99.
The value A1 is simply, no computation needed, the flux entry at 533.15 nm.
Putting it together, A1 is 10.7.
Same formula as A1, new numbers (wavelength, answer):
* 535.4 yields 10.61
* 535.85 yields 11.01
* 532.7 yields 8.135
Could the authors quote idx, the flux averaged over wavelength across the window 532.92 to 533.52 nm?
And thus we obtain 10.1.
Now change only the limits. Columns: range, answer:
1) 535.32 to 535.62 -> 10.8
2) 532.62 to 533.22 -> 8.92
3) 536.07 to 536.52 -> 10.3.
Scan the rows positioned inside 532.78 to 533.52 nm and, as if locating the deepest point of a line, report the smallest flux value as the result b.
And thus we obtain 7.128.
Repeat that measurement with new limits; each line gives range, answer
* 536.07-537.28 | 8.091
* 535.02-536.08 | 10.57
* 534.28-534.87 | 9.527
